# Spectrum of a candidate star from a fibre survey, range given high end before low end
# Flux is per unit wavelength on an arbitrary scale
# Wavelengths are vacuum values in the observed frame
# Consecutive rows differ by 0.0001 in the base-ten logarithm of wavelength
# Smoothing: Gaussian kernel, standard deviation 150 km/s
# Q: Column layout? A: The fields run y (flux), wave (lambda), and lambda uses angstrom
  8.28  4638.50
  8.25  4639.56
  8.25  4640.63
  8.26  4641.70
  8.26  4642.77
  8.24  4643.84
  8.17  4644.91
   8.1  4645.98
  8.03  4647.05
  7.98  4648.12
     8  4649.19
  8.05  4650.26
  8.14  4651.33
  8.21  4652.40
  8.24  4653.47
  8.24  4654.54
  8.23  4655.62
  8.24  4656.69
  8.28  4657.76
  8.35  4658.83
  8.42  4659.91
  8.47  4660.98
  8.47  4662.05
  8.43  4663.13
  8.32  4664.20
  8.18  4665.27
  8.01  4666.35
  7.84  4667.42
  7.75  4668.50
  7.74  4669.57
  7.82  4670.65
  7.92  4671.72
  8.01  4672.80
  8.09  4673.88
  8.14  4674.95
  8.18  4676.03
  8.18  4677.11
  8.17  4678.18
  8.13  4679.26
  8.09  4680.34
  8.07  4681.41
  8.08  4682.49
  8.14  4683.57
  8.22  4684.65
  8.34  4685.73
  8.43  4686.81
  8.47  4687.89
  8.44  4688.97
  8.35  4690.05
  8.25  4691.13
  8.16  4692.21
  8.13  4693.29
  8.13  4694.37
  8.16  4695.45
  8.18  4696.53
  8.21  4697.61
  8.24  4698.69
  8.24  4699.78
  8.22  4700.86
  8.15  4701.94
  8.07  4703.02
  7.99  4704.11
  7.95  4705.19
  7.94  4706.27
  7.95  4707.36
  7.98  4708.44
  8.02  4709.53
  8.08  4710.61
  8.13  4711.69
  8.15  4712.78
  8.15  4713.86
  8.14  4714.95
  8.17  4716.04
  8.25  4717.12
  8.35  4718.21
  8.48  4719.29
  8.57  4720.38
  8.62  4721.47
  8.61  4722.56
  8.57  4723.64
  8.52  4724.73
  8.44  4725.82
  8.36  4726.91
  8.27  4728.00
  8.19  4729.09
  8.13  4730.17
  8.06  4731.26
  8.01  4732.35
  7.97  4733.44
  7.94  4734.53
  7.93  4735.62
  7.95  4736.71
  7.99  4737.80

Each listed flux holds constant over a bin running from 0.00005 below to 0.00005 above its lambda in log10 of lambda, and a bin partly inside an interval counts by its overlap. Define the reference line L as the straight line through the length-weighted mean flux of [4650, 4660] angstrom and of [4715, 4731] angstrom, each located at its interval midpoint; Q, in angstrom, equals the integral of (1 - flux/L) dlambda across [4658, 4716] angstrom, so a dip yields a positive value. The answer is 1.08 angstrom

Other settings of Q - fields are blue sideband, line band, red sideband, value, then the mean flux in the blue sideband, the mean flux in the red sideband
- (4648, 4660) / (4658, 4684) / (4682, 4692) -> 0.4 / 8.2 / 8.29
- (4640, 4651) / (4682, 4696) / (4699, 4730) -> -0.1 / 8.13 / 8.23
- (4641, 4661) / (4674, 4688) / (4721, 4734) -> 0.1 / 8.2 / 8.31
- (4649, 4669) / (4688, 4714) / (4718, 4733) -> 0.5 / 8.21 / 8.37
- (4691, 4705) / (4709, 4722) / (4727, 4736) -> -0.2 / 8.16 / 8.08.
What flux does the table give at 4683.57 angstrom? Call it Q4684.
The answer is 8.14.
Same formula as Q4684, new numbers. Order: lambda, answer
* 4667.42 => 7.84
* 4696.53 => 8.18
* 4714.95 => 8.14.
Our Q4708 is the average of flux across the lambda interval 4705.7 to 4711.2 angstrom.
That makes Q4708 8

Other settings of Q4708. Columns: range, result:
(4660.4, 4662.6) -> 8.47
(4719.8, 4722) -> 8.57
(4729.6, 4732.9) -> 8.09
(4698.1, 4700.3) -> 8.22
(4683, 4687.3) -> 8.27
